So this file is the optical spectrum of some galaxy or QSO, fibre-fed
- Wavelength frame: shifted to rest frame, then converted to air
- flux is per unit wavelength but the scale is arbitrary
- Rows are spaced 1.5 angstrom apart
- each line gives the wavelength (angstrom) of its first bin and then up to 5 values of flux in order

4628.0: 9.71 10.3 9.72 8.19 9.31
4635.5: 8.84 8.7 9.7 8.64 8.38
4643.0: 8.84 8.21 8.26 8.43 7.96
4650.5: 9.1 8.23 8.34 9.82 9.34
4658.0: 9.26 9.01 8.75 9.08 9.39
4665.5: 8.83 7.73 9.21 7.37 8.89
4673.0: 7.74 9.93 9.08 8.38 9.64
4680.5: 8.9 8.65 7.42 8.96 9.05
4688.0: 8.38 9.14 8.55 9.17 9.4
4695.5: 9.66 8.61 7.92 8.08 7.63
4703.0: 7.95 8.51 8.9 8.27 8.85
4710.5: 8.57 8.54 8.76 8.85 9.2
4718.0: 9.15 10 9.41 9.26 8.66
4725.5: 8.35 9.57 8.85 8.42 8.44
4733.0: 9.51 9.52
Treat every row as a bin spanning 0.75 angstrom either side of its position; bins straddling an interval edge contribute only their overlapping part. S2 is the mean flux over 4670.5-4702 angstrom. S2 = 8.72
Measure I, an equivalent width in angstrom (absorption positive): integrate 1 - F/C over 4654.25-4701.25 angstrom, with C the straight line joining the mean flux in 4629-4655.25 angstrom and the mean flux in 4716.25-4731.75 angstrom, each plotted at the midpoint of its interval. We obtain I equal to 0.52 angstrom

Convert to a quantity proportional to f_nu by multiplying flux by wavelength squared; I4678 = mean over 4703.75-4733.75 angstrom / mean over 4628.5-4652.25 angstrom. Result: 1.0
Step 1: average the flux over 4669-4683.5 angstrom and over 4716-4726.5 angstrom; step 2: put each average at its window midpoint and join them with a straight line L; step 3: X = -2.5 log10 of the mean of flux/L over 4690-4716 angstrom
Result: 0.043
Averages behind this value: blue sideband 8.67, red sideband 9.16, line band 8.61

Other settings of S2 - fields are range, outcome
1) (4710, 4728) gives 9.03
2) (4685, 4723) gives 8.79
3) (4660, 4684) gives 8.7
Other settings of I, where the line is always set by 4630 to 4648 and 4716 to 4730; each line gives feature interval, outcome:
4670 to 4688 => 0.5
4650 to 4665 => -0.3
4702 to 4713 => 0.7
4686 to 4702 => 0.5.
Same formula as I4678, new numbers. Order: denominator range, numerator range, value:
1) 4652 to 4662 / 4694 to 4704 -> 0.95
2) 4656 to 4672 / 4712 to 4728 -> 1.06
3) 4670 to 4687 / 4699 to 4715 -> 0.98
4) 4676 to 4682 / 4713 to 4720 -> 1.04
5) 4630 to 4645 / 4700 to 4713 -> 0.97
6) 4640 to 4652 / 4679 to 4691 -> 1.05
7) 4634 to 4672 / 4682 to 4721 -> 1.02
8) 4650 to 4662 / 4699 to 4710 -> 0.94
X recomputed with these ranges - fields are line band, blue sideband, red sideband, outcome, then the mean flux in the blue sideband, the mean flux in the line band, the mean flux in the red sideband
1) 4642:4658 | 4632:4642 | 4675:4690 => 0.02 mag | 8.85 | 8.68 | 8.77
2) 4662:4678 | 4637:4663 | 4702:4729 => 0.01 mag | 8.78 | 8.69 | 8.86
